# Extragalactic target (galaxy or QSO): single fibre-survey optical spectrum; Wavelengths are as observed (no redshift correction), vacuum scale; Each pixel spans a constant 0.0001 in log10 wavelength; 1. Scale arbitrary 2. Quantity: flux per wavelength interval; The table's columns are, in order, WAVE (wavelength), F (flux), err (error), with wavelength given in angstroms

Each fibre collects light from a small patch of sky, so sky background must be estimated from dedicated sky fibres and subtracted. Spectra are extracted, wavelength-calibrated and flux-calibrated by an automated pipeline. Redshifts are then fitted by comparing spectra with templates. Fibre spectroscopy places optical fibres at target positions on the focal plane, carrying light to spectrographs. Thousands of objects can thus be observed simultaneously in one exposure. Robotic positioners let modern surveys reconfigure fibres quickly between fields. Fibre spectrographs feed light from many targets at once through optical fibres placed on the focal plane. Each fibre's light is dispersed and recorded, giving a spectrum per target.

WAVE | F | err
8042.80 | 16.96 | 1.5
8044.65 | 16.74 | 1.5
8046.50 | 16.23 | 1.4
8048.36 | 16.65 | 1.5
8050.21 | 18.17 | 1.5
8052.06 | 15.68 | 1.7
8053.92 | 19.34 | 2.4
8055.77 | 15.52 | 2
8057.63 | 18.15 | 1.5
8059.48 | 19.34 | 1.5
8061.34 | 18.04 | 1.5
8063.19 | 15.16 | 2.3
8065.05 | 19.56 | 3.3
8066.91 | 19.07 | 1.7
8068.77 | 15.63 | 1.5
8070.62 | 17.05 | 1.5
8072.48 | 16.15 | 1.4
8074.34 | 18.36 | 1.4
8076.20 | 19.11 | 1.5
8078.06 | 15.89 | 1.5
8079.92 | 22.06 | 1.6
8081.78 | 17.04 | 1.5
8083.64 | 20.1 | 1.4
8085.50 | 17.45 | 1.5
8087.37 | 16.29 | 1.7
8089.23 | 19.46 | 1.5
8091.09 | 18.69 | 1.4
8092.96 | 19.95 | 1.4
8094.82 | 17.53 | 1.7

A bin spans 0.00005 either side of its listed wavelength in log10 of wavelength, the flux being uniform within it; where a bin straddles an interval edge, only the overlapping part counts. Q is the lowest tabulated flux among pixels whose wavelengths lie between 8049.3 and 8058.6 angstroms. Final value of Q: 15.52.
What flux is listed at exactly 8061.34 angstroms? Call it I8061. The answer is 18.04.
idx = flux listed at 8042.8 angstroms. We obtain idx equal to 16.96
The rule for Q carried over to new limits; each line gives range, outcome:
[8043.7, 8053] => 15.68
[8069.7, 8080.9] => 15.89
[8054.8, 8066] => 15.16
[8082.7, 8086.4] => 17.45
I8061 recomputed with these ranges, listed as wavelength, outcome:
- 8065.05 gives 19.56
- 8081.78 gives 17.04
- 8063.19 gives 15.16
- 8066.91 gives 19.07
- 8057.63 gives 18.15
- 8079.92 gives 22.06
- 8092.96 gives 19.95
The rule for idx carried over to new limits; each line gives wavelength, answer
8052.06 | 15.68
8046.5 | 16.23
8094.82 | 17.53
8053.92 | 19.34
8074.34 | 18.36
